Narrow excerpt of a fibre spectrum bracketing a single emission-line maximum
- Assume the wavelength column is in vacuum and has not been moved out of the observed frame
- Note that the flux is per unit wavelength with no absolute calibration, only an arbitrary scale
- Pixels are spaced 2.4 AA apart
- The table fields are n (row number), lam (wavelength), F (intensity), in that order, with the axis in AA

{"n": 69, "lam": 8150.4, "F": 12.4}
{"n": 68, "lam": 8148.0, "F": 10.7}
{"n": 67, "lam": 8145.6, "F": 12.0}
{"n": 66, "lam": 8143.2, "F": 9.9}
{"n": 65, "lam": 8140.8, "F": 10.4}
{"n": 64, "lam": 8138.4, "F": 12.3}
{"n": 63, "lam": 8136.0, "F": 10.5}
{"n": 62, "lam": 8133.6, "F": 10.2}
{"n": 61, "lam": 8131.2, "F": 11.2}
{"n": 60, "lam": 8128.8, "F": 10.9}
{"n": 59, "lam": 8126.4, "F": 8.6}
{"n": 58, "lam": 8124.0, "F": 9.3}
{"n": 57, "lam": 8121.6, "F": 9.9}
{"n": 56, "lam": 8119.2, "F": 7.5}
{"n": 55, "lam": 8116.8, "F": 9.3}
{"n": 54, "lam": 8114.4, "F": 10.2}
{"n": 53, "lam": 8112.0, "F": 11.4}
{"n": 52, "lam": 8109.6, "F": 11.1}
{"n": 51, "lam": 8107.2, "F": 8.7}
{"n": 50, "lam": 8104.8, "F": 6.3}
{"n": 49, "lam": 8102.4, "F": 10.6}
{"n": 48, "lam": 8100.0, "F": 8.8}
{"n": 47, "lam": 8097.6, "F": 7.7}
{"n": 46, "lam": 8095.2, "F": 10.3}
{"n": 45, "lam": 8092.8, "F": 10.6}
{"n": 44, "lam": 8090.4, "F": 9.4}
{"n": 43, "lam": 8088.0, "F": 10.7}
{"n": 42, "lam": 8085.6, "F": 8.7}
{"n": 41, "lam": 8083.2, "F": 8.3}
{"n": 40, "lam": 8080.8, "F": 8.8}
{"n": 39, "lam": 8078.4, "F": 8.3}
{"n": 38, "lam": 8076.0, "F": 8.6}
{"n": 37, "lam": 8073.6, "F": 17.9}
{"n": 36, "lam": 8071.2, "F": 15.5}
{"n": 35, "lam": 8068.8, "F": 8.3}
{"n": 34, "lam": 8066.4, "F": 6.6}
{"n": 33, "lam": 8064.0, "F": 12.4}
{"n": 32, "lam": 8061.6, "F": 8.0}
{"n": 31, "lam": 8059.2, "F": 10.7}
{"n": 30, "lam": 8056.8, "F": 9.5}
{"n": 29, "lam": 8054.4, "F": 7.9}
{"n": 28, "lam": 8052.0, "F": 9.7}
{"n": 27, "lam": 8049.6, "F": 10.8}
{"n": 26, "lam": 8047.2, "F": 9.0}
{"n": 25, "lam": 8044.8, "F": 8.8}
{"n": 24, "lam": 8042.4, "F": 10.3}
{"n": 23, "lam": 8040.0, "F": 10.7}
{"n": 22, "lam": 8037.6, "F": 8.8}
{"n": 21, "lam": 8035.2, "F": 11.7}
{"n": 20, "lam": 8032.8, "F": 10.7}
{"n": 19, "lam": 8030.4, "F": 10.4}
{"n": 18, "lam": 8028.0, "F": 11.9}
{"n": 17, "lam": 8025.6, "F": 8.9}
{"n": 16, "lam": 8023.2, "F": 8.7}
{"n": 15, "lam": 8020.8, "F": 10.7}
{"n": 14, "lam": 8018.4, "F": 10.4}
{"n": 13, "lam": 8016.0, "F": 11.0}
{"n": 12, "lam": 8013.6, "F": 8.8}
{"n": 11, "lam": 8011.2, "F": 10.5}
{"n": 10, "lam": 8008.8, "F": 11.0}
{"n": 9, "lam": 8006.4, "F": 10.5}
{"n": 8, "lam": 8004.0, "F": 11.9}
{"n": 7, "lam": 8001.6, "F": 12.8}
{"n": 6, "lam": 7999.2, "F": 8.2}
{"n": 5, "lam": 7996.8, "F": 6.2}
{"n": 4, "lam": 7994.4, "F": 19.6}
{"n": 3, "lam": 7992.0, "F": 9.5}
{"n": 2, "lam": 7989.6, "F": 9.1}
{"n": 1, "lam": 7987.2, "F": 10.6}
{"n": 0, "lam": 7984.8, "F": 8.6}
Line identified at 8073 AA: Hbeta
